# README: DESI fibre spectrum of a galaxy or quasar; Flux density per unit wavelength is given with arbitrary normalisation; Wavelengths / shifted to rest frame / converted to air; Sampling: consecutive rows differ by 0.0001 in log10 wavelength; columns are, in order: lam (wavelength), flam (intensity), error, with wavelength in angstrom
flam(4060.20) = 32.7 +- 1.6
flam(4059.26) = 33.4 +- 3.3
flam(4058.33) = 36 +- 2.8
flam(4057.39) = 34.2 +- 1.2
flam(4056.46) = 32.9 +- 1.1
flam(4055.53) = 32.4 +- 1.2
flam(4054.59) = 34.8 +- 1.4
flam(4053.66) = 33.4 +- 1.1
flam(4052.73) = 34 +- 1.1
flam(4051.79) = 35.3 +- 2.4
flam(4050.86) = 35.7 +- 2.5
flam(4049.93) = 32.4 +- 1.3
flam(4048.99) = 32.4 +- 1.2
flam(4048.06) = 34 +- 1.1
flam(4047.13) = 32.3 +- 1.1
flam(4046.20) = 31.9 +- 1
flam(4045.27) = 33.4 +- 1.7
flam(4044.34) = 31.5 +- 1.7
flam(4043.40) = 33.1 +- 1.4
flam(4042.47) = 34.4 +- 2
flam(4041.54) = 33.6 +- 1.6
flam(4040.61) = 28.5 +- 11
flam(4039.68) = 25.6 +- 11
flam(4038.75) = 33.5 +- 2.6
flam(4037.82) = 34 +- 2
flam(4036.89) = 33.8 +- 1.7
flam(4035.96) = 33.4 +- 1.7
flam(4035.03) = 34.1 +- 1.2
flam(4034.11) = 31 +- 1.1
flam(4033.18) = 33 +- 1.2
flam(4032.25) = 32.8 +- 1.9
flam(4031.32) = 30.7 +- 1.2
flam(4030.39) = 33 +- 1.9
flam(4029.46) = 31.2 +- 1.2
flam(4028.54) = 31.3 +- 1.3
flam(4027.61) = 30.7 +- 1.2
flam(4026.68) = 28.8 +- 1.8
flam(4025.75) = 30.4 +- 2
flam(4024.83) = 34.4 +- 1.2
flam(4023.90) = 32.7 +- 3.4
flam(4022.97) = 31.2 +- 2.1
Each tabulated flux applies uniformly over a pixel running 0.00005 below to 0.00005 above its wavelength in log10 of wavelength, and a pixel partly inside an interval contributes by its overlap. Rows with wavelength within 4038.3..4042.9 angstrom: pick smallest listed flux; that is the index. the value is 25.6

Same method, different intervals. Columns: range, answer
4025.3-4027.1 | 28.8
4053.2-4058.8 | 32.4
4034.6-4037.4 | 33.4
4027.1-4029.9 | 30.7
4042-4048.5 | 31.5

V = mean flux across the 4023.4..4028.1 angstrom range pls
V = 31.3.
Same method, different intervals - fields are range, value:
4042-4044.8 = 32.9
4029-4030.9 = 32.1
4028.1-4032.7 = 31.8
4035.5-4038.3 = 33.7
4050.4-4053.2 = 35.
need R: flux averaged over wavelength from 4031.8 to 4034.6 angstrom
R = 32.4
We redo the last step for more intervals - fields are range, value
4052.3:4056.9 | 33.5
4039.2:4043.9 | 31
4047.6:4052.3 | 33.9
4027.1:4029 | 30.9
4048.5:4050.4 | 32.4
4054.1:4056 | 33.6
